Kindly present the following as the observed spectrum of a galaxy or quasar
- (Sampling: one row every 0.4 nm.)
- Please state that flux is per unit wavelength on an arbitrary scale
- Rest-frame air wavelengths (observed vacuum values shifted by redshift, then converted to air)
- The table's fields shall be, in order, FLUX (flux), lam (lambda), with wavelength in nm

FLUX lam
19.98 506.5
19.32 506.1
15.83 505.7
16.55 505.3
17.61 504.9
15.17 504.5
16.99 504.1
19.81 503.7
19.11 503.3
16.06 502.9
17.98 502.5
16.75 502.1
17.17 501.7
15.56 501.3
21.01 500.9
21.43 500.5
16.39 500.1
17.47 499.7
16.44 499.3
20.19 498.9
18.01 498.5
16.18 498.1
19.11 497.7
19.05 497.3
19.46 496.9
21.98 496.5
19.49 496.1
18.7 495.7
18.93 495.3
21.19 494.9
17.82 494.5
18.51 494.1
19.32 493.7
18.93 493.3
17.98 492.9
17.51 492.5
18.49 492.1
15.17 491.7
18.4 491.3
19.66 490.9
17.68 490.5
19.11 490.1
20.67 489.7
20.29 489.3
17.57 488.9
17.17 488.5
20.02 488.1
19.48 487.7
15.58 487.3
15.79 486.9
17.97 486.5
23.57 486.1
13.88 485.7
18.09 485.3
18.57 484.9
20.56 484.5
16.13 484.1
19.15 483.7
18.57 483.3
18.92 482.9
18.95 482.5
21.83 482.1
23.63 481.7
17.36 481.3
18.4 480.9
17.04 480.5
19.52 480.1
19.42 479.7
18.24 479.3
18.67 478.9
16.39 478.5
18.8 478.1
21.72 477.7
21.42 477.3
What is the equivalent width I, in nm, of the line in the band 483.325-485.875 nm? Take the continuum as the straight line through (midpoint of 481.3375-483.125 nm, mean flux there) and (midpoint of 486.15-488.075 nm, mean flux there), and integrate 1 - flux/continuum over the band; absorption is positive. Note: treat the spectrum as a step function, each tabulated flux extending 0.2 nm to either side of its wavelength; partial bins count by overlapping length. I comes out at 0.19 nm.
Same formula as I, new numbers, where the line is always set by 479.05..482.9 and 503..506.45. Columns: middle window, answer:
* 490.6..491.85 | 0.051 nm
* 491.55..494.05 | 0.066 nm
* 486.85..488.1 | 0.085 nm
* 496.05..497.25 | -0.135 nm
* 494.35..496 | -0.082 nm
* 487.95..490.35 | -0.044 nm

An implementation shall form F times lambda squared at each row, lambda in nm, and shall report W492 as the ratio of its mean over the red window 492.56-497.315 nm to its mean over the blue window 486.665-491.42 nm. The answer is 1.1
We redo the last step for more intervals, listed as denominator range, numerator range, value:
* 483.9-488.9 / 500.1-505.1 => 1.05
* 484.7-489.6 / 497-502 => 1.05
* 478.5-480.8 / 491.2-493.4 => 1.01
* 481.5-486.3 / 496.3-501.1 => 1.04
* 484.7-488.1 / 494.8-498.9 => 1.11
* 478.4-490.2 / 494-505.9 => 1.04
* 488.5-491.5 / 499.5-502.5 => 0.99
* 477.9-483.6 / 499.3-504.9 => 1.02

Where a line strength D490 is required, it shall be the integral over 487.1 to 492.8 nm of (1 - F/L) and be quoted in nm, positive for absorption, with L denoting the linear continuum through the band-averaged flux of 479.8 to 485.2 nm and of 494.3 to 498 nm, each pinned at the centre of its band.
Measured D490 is 0.281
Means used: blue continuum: 19.1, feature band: 18.3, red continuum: 19.4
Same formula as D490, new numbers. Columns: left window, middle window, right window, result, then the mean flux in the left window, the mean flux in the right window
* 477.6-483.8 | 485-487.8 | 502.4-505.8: 0.14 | 19.1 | 17.3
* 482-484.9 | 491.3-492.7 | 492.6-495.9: 0.12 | 19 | 18.9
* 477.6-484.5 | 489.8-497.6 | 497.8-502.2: -0.24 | 19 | 17.9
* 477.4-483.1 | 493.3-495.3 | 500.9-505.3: -0.12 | 19.2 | 17.4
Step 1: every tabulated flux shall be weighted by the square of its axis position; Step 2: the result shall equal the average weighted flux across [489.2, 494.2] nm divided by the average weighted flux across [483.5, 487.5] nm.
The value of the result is 1.06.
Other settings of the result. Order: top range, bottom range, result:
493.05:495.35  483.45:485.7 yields 1.10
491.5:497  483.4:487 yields 1.07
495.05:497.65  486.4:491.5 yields 1.10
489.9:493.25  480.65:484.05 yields 0.97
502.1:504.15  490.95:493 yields 1.06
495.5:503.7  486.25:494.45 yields 1.04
